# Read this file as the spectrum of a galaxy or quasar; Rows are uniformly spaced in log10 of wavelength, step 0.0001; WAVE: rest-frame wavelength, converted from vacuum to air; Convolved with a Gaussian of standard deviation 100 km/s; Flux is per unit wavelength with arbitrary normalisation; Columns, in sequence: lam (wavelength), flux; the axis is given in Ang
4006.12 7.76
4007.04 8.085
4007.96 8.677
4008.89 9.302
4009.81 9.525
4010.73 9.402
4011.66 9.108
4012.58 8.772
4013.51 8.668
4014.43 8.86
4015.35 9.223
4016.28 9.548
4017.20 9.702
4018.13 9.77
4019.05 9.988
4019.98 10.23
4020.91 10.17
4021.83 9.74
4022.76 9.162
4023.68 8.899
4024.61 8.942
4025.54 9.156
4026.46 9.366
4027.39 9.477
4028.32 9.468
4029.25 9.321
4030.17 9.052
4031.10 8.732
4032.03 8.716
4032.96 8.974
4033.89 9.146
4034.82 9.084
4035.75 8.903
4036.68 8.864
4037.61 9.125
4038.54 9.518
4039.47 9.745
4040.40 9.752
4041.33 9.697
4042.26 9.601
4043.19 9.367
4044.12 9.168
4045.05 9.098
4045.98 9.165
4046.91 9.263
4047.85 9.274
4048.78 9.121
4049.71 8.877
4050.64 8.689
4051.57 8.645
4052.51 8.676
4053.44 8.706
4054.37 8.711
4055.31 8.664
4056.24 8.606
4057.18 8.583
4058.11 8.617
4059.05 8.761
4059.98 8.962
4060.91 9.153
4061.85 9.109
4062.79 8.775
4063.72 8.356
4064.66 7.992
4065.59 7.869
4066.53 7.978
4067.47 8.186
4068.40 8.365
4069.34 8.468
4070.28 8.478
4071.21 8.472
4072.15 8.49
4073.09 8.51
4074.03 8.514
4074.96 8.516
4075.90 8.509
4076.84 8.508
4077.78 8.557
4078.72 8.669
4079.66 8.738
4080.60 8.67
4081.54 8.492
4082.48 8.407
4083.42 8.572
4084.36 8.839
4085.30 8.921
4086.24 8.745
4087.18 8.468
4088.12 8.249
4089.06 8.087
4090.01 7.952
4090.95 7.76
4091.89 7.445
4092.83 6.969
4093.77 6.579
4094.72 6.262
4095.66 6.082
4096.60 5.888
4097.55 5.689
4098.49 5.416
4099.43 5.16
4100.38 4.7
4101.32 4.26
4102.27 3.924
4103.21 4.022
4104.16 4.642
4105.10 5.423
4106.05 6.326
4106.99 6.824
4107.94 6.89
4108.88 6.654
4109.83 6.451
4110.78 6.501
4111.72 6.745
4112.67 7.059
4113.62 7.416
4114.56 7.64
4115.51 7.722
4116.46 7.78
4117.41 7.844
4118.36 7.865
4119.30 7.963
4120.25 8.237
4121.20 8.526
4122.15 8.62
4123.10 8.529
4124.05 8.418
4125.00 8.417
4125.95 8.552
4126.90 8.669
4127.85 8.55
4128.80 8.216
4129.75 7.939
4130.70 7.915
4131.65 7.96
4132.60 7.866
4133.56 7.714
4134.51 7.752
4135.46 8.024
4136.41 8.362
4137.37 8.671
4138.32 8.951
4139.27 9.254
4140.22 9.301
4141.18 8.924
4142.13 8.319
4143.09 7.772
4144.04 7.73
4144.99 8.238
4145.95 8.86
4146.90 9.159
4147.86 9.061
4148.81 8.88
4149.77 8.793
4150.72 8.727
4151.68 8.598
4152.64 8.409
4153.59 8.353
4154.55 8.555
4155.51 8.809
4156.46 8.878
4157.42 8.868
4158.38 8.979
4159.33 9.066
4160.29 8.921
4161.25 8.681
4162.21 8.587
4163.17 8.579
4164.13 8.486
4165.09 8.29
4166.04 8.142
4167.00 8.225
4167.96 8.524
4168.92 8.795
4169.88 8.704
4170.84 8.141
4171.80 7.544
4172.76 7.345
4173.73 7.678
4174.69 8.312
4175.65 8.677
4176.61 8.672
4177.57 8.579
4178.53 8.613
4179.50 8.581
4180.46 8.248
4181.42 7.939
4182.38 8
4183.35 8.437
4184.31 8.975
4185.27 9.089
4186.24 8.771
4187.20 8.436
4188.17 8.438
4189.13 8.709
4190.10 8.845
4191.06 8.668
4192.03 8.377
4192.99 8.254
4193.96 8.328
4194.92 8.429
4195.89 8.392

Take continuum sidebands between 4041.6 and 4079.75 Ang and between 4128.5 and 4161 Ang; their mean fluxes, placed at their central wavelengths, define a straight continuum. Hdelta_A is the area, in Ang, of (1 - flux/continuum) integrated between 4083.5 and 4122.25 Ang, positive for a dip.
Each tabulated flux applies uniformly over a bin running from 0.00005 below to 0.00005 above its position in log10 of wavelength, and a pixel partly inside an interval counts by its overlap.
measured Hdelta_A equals 7.8 Ang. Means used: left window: 8.71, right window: 8.53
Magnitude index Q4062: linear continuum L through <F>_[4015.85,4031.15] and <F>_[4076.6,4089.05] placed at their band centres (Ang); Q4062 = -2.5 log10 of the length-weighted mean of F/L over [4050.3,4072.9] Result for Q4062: 0.044 mag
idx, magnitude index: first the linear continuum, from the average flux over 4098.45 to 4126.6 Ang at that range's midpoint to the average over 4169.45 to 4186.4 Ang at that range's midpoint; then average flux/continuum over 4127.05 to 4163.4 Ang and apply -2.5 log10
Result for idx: -0.13 mag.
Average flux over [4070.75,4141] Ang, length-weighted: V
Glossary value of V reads 7.59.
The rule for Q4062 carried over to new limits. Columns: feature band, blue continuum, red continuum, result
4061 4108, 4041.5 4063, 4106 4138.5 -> 0.14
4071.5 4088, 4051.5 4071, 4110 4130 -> -0.03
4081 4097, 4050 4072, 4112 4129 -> 0.08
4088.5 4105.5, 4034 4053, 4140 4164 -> 0.45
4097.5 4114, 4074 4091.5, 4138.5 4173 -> 0.42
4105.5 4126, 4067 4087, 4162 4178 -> 0.12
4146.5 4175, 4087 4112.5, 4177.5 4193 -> -0.09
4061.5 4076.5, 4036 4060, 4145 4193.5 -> 0.07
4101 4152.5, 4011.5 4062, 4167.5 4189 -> 0.12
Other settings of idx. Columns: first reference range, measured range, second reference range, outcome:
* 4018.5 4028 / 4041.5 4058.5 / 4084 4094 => -0.005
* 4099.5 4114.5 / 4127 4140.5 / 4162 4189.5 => -0.209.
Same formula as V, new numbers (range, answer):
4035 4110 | 7.99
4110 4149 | 8.18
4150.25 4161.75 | 8.73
